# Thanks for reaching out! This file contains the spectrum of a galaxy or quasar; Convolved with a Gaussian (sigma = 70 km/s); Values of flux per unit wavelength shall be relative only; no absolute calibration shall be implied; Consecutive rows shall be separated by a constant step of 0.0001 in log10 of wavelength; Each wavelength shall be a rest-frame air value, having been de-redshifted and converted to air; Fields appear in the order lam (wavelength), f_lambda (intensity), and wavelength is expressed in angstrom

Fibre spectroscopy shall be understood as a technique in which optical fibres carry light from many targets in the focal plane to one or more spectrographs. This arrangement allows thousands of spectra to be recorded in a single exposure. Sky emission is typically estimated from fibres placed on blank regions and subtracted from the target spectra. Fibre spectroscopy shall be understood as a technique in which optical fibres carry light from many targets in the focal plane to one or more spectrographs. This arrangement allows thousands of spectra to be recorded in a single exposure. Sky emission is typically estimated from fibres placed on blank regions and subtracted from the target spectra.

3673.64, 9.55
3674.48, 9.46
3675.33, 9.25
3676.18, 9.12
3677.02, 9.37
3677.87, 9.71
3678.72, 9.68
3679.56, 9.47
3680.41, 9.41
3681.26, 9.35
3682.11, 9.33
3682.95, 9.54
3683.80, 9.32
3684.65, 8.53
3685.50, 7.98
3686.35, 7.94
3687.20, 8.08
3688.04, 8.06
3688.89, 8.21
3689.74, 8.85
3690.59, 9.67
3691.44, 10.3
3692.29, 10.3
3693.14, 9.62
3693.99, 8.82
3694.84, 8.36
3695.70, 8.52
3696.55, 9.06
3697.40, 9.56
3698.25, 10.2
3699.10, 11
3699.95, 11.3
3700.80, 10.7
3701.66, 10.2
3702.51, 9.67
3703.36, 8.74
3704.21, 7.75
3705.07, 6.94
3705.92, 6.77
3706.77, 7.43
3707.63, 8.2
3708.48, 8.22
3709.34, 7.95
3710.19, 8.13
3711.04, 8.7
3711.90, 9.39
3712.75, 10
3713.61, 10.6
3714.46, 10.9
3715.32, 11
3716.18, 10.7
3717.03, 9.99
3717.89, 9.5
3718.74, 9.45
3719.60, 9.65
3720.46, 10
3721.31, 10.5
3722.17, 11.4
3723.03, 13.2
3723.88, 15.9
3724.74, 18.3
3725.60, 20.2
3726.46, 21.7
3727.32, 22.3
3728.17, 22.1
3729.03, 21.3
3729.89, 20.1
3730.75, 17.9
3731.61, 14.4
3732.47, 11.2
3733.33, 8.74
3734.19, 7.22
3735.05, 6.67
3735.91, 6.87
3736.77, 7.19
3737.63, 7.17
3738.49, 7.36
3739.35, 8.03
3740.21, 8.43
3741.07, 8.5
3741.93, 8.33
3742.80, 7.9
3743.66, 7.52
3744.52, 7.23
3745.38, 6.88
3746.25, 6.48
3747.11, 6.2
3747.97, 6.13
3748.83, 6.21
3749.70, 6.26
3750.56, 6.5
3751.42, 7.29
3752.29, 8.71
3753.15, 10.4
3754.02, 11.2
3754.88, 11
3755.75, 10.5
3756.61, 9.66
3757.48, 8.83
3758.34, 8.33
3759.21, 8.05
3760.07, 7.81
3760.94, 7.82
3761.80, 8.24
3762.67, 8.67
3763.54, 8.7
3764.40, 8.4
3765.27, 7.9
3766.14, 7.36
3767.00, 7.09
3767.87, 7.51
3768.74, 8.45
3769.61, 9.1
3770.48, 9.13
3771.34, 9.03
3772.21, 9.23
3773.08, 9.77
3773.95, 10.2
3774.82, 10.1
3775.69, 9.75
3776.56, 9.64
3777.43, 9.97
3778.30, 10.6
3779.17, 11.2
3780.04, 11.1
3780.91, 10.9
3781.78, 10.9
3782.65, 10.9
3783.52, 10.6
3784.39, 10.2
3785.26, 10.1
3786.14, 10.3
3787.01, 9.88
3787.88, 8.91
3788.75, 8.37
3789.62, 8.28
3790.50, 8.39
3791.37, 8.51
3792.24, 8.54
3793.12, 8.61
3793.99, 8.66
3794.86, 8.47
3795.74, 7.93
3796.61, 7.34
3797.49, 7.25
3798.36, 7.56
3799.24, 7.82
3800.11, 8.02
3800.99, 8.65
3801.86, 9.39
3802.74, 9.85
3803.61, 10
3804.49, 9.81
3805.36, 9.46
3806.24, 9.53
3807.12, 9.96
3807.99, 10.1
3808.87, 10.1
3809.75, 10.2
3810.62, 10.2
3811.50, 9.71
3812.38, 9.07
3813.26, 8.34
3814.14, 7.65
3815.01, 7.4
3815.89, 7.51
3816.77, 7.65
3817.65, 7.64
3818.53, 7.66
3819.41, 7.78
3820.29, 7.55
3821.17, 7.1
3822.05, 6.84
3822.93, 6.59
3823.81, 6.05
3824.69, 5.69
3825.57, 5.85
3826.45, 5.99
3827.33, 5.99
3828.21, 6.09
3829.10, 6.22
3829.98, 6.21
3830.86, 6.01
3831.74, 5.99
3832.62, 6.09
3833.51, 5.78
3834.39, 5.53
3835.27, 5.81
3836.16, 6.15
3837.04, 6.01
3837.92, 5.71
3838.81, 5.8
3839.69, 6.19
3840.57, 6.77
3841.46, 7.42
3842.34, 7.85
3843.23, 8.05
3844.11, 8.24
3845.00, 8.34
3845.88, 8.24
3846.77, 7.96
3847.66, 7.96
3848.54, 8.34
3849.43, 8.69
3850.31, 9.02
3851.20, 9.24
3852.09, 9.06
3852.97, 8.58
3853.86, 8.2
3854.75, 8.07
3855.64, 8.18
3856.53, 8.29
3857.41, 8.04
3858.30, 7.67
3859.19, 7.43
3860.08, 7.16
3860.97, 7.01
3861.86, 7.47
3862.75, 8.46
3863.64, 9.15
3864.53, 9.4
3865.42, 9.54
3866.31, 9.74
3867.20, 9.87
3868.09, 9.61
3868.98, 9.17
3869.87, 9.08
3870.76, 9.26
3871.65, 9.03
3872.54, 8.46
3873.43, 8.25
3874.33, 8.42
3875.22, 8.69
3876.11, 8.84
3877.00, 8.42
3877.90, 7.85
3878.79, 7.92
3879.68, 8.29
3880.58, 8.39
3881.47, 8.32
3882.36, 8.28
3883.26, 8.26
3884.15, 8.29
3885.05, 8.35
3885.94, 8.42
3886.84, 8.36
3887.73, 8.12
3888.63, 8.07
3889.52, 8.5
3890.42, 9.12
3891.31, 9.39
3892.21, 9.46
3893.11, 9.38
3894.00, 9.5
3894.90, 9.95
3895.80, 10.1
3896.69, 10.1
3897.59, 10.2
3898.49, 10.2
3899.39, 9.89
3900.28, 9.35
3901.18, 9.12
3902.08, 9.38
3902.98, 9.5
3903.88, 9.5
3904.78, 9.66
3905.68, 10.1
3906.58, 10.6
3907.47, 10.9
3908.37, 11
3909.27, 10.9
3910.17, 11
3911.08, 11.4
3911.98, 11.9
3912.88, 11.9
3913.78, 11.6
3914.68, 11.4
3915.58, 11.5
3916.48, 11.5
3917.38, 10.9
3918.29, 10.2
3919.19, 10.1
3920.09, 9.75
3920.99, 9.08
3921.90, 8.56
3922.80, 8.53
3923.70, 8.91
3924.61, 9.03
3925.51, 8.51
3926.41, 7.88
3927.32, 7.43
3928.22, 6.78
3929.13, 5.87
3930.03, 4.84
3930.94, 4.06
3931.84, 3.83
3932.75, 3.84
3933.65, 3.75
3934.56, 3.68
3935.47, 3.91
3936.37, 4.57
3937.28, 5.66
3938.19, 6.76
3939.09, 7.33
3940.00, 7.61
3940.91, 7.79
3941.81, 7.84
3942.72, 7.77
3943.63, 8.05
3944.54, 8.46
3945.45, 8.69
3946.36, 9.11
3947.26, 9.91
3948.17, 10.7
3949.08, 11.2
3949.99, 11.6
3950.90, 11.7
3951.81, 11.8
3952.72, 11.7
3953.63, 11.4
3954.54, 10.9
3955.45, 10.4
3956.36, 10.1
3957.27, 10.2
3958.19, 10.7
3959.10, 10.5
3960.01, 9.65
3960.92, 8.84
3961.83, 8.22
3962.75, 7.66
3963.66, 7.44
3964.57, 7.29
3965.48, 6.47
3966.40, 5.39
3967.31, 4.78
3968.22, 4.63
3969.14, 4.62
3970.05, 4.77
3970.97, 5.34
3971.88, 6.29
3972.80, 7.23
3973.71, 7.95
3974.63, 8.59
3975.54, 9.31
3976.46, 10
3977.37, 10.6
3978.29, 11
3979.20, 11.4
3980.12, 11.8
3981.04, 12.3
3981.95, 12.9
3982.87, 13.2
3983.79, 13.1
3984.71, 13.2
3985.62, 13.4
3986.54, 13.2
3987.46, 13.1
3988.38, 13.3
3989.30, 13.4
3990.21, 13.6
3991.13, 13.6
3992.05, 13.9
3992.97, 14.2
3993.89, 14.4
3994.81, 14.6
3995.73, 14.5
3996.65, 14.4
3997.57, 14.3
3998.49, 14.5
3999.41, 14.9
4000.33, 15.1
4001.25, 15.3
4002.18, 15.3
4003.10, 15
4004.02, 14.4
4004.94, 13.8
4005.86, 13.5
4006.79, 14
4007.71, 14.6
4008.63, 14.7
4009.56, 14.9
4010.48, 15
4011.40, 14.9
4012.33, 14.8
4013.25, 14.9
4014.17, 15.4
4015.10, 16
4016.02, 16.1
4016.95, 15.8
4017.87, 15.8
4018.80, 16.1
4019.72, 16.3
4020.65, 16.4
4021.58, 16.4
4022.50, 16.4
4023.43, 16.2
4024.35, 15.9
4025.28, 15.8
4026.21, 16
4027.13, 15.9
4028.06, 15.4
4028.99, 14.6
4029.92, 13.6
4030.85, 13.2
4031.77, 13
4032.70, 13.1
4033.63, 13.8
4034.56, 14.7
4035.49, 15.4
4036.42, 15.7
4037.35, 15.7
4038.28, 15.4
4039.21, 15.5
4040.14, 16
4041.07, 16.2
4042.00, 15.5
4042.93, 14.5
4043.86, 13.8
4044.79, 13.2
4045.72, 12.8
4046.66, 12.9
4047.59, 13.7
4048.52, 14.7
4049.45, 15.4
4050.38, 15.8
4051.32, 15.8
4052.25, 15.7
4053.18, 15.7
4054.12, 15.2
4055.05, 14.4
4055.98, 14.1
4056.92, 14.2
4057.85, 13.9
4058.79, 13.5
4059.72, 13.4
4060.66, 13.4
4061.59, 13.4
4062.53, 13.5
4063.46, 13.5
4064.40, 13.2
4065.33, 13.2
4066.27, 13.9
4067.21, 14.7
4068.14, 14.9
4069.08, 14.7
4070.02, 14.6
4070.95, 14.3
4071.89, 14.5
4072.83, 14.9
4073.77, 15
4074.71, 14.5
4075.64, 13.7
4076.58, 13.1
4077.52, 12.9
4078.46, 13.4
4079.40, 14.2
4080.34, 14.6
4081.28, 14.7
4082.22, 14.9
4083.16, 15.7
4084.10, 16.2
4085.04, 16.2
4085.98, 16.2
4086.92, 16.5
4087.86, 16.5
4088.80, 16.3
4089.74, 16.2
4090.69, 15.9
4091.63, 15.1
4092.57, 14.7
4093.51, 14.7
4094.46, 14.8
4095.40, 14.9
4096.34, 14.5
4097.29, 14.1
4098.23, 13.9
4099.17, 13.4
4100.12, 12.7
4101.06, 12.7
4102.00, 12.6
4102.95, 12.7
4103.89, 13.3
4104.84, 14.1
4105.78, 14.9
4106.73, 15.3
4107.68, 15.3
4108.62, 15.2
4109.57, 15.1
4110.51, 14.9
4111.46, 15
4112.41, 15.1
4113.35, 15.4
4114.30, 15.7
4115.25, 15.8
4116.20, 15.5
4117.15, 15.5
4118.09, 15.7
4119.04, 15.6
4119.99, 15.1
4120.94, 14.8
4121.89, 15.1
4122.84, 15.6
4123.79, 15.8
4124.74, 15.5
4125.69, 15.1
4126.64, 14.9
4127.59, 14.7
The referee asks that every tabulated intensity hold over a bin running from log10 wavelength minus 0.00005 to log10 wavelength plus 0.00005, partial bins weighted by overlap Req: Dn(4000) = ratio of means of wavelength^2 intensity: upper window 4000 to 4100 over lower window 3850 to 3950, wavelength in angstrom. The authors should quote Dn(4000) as 1.84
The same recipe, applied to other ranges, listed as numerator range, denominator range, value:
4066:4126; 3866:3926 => 1.73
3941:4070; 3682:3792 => 1.51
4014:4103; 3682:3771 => 1.79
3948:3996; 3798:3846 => 1.49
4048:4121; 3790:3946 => 1.98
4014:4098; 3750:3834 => 1.99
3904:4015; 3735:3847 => 1.39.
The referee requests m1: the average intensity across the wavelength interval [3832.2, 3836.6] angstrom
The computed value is 5.86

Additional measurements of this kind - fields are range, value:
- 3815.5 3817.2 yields 7.58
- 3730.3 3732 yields 16.2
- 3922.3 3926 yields 8.75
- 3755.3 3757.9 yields 9.65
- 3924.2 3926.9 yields 8.46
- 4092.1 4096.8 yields 14.7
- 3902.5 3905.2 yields 9.54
